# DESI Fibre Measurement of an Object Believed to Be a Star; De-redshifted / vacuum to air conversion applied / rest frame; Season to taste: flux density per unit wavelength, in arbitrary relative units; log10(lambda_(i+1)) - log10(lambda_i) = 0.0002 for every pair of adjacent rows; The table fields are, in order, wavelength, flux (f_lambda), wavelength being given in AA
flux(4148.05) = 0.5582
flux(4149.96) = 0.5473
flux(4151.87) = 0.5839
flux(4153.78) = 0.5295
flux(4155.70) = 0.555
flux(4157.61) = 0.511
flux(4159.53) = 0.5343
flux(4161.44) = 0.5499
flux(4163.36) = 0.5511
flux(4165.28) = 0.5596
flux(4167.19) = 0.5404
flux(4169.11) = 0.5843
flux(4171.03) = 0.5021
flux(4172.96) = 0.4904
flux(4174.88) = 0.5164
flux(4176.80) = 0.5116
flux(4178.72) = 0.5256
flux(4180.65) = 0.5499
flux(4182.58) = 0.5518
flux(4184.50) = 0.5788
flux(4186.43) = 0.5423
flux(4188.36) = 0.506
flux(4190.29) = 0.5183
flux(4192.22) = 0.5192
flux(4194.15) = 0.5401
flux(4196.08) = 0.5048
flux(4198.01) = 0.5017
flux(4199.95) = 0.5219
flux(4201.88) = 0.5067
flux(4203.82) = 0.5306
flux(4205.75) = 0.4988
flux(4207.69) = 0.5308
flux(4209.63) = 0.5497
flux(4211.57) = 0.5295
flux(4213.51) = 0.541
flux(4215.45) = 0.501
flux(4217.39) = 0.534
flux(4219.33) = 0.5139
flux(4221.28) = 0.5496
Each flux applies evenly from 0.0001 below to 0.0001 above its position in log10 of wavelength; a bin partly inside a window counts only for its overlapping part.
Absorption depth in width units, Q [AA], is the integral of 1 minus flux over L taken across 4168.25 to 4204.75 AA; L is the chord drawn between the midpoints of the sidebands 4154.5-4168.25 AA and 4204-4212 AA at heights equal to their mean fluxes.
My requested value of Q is 0.6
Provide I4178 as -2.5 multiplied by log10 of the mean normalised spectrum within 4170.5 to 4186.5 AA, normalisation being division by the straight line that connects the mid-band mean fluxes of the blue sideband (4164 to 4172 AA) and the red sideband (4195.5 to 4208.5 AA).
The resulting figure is 0.01 mag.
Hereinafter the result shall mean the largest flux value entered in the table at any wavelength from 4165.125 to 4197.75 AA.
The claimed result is 0.5843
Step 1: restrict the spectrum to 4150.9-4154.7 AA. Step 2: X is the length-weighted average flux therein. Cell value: 0.558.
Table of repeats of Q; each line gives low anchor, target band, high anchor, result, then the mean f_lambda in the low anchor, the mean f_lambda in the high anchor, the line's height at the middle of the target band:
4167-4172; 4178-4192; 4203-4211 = -0.06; 0.542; 0.528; 0.536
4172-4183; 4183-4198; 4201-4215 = -0.14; 0.523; 0.526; 0.524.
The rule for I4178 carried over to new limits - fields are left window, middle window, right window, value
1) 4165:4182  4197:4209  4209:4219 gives 0.03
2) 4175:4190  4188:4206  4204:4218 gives 0.03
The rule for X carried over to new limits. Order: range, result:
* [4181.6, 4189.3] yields 0.545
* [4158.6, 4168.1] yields 0.548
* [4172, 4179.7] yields 0.511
